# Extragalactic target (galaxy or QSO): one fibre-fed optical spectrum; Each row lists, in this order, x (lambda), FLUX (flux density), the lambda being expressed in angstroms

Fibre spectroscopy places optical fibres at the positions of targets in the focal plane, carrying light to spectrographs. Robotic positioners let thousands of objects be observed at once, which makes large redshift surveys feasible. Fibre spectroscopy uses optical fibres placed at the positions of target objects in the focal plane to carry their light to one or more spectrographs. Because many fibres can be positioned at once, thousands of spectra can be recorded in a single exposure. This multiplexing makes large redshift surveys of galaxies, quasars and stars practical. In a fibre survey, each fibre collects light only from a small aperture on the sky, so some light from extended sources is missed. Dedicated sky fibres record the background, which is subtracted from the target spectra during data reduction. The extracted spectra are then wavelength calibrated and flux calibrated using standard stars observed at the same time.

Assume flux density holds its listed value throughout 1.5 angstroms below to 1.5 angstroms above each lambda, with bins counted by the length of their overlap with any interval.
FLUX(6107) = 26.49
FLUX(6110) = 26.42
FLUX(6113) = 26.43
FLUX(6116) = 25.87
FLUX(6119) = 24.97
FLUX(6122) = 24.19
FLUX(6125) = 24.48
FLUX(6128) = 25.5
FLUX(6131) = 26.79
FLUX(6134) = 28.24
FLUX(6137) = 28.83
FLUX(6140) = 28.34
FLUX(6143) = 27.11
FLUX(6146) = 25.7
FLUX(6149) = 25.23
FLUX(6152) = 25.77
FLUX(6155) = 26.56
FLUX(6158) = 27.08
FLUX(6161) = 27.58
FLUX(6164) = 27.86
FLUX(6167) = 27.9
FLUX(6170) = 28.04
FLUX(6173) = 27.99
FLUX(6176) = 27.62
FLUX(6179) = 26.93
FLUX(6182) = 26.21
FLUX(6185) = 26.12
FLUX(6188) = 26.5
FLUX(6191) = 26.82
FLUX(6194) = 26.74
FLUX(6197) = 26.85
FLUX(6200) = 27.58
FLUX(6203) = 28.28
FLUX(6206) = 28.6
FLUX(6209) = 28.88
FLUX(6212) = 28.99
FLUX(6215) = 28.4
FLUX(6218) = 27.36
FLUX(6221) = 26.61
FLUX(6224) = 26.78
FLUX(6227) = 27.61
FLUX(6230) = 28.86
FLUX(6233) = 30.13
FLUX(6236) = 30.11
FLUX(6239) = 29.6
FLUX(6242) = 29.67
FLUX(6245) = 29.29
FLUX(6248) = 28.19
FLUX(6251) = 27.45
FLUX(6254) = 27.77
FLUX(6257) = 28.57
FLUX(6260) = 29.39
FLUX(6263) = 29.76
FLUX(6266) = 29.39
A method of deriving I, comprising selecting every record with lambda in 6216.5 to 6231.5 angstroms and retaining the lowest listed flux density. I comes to 26.61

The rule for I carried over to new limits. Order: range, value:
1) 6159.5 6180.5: 26.93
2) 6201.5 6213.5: 28.28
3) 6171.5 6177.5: 27.62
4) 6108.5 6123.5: 24.19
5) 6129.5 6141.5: 26.79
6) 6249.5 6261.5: 27.45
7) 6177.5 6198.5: 26.12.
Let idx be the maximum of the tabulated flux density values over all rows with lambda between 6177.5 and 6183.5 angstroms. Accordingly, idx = 26.93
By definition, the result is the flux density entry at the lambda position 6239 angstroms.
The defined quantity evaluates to 29.6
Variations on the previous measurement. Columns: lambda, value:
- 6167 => 27.9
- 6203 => 28.28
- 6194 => 26.74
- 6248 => 28.19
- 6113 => 26.43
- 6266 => 29.39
